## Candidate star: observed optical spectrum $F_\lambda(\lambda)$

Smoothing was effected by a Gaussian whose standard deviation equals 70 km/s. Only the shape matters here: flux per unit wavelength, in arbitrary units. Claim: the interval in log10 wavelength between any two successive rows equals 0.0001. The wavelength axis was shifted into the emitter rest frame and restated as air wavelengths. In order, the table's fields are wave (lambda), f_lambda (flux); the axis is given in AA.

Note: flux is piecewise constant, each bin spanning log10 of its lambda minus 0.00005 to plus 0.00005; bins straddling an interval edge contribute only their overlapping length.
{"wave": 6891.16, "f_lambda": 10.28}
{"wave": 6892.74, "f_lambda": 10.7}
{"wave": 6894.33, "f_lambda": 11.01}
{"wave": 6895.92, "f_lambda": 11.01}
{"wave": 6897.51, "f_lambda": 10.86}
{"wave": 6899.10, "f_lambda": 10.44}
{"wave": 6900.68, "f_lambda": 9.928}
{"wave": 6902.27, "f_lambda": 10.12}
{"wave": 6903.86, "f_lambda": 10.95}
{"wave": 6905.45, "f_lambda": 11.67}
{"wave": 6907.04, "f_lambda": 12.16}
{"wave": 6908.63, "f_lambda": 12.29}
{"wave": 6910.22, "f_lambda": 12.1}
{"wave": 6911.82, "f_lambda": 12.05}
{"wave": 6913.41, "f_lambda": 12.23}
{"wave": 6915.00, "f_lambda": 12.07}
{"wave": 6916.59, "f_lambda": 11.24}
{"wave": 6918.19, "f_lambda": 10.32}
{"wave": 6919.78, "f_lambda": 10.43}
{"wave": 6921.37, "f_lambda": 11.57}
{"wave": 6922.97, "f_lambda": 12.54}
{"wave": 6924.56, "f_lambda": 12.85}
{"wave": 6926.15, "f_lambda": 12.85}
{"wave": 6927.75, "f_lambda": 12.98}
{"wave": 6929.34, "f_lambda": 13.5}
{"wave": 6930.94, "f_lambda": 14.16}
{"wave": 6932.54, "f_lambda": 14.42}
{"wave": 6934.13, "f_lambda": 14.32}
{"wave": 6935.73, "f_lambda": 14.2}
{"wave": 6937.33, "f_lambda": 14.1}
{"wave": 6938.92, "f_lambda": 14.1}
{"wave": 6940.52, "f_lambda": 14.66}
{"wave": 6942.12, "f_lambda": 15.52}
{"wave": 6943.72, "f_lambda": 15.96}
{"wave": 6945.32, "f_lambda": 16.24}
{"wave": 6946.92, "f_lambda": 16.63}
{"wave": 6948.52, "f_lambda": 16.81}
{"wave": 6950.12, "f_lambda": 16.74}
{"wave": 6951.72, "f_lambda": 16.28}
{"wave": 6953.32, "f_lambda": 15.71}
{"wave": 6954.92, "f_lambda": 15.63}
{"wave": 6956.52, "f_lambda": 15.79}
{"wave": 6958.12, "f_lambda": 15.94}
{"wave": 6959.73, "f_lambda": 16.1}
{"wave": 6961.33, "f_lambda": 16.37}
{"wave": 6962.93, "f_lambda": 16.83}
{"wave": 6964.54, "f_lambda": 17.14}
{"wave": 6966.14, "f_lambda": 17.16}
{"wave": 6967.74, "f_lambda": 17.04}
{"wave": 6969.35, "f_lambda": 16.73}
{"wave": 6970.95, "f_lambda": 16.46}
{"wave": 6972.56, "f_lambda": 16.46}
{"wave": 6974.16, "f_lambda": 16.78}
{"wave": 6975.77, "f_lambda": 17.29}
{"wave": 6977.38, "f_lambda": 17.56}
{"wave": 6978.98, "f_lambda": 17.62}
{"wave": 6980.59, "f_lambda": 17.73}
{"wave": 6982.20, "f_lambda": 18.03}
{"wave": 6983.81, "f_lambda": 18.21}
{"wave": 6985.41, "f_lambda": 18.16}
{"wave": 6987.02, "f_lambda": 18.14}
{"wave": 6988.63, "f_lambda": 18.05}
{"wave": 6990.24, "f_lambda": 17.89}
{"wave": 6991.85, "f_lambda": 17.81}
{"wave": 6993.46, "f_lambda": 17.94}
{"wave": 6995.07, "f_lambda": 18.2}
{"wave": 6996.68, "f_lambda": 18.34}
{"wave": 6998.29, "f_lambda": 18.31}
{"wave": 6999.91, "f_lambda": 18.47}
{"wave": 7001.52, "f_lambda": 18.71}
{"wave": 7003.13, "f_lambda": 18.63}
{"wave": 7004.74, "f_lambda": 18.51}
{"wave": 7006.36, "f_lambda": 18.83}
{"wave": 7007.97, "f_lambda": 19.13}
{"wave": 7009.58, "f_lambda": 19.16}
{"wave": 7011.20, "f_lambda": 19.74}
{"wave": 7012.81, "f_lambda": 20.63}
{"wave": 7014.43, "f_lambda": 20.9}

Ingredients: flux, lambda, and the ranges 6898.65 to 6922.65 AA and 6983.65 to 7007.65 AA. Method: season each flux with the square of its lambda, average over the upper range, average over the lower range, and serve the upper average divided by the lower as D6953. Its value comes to 1.65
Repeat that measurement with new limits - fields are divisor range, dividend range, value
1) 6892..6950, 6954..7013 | 1.41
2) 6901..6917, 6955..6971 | 1.44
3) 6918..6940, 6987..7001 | 1.41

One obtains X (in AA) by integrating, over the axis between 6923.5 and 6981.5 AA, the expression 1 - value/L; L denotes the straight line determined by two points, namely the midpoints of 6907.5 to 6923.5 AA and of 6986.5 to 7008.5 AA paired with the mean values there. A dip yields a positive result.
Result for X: -4.20 AA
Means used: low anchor 11.7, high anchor 18.3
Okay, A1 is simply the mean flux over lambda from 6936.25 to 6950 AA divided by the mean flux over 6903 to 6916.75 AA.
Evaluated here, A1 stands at 1.31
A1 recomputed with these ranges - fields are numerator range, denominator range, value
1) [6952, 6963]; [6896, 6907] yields 1.48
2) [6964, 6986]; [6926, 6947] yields 1.19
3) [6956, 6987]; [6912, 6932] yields 1.39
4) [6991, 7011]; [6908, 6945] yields 1.41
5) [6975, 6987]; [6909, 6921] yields 1.55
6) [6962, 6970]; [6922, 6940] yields 1.24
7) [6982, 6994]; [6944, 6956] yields 1.11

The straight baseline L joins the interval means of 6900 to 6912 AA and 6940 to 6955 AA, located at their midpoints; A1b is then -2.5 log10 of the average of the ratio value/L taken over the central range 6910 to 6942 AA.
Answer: 0.06 mag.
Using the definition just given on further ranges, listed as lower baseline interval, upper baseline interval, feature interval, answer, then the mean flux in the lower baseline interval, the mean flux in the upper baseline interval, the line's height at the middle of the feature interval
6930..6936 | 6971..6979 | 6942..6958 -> -0.054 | 14.3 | 17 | 15.4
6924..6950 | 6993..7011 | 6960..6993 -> -0.019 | 14.7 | 18.6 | 17.1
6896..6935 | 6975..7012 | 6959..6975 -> -0.038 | 12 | 18.3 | 16.1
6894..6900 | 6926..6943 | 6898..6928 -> 0.057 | 10.8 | 14.1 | 12.2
